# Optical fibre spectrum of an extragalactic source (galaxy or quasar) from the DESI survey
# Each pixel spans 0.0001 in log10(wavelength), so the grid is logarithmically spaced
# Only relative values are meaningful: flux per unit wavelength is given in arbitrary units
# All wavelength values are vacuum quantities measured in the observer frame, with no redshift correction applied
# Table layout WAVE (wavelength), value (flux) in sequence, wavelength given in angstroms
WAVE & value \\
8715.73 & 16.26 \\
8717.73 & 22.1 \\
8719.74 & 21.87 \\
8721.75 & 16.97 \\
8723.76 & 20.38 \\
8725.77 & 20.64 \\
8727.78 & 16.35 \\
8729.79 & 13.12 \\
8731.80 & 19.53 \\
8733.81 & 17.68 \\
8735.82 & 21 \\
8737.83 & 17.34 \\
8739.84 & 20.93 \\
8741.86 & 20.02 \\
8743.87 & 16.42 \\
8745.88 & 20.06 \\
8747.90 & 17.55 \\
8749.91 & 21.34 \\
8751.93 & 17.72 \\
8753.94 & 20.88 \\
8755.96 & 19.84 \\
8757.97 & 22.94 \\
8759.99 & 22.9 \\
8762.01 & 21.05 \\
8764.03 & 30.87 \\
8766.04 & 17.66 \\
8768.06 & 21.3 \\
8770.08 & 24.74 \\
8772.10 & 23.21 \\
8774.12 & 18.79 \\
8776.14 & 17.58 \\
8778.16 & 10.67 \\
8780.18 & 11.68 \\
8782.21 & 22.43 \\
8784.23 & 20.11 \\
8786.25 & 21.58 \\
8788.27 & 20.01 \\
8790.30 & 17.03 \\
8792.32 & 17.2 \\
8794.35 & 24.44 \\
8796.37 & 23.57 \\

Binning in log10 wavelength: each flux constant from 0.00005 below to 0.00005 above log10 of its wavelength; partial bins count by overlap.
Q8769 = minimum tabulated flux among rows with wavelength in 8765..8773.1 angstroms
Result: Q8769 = 17.66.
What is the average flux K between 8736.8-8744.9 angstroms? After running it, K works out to 18.7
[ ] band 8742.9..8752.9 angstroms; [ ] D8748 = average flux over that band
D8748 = 18.6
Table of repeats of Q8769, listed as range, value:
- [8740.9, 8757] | 16.42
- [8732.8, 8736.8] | 17.68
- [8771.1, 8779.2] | 10.67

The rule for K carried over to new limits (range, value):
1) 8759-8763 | 22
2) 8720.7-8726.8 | 19.3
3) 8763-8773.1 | 23.6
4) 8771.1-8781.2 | 16.4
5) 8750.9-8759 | 20.4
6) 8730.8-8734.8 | 18.6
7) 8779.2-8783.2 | 17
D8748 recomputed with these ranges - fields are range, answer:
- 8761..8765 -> 25.9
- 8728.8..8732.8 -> 16.3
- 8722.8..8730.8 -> 17.6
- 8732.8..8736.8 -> 19.3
